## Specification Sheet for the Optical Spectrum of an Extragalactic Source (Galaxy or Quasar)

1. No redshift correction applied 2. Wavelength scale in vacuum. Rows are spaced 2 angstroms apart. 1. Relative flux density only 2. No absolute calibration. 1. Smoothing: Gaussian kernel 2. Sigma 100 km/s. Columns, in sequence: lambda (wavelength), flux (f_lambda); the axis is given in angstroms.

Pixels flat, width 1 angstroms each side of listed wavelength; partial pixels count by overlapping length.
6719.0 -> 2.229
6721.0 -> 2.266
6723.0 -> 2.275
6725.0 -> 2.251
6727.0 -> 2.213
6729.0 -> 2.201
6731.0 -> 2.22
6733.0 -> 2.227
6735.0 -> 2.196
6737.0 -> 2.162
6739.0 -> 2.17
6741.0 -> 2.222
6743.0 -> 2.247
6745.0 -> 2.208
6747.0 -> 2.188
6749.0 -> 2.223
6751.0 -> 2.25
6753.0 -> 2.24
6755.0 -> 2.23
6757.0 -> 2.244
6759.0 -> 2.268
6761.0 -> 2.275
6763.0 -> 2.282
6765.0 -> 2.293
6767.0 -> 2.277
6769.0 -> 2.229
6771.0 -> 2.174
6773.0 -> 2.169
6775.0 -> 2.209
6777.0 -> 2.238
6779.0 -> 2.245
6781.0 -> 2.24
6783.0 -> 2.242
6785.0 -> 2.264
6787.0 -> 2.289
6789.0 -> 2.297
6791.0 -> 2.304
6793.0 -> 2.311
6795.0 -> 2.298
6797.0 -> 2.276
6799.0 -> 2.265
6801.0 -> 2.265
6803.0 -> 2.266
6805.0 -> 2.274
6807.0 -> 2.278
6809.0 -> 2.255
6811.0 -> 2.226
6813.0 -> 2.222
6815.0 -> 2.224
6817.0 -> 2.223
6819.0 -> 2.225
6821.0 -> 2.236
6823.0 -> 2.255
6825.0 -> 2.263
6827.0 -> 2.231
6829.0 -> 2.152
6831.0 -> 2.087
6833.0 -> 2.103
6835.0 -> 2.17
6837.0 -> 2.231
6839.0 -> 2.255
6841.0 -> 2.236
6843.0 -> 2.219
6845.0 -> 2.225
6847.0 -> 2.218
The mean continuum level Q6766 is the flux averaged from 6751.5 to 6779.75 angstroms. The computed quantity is 2.24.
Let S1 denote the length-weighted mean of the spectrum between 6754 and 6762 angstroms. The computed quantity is 2.25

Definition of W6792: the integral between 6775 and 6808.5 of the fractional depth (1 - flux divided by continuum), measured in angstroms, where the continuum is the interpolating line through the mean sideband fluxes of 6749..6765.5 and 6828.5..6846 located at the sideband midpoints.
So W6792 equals -0.6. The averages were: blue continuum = 2.26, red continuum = 2.19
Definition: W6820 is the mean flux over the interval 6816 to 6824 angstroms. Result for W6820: 2.23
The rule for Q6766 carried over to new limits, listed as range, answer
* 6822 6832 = 2.2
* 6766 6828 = 2.25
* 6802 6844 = 2.22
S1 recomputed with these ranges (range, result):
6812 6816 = 2.22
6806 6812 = 2.25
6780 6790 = 2.27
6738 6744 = 2.21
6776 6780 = 2.24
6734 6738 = 2.18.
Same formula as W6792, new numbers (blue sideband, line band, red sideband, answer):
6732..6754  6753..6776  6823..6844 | -0.3 angstroms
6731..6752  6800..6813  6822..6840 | -0.4 angstroms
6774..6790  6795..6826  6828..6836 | -1.0 angstroms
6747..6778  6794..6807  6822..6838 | -0.4 angstroms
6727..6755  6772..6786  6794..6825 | 0.0 angstroms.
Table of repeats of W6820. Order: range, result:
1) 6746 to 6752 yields 2.22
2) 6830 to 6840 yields 2.17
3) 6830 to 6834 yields 2.1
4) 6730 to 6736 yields 2.21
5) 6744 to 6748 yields 2.2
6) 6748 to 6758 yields 2.24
